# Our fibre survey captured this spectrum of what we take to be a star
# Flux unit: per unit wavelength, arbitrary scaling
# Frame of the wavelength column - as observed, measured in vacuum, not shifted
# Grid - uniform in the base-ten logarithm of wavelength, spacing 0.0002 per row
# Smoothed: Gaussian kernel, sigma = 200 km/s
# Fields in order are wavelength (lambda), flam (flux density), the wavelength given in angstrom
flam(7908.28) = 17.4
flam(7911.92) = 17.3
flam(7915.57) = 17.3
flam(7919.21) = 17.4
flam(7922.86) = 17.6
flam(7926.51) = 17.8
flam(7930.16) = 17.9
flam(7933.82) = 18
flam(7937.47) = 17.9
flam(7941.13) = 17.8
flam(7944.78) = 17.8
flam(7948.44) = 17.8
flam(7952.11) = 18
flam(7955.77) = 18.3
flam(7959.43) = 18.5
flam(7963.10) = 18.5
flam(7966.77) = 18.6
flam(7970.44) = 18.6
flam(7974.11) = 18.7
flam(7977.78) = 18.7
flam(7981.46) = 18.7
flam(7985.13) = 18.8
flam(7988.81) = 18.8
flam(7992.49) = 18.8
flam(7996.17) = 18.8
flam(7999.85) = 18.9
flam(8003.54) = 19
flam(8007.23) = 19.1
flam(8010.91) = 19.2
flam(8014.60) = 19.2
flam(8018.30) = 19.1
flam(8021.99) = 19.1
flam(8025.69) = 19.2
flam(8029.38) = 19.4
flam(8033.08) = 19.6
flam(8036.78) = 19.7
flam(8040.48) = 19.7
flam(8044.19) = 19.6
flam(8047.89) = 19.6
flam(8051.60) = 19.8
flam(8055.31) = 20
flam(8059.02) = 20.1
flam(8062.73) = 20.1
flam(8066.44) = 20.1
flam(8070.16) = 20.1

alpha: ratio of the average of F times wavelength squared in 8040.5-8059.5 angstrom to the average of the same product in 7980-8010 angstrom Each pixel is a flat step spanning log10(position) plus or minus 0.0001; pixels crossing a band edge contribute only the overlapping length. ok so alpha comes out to 1.1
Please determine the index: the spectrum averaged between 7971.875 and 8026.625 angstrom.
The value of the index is 18.9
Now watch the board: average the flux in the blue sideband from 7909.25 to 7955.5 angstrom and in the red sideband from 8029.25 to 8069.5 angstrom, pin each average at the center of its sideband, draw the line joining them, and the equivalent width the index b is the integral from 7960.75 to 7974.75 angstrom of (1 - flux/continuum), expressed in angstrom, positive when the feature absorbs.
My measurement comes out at -0.2 angstrom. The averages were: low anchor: 17.7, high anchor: 19.8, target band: 18.6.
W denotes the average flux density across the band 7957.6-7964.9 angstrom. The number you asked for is 18.5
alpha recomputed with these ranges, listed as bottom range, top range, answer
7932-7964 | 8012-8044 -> 1.09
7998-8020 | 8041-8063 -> 1.05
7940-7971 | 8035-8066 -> 1.12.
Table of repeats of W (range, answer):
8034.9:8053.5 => 19.7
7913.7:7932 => 17.6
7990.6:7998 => 18.8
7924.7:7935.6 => 17.9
